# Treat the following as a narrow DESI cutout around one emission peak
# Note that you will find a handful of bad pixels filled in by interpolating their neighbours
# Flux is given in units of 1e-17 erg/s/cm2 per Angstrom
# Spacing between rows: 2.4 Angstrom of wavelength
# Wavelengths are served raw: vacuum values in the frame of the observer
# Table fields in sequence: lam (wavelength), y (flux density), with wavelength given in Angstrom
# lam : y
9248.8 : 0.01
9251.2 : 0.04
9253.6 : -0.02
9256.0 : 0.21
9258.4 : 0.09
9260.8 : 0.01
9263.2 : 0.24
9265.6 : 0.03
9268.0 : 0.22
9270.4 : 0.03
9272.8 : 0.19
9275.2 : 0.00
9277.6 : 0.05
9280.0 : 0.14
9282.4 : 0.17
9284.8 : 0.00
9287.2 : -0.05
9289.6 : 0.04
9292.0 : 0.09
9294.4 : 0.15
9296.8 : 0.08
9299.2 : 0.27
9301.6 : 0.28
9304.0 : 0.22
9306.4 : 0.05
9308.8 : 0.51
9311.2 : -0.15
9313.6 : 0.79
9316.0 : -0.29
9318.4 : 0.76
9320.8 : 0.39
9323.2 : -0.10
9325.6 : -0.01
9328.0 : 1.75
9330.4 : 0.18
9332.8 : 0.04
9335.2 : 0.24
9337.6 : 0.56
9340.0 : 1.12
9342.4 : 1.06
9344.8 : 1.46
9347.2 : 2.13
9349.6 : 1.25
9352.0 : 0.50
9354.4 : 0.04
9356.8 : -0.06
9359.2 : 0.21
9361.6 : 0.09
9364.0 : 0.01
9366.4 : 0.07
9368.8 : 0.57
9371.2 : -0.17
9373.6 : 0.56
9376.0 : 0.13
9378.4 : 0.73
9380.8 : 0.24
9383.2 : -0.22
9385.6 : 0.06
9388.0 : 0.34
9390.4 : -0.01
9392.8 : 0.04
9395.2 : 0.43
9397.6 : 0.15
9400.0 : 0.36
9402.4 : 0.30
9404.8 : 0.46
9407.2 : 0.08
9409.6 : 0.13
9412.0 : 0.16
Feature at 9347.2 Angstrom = [O II]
